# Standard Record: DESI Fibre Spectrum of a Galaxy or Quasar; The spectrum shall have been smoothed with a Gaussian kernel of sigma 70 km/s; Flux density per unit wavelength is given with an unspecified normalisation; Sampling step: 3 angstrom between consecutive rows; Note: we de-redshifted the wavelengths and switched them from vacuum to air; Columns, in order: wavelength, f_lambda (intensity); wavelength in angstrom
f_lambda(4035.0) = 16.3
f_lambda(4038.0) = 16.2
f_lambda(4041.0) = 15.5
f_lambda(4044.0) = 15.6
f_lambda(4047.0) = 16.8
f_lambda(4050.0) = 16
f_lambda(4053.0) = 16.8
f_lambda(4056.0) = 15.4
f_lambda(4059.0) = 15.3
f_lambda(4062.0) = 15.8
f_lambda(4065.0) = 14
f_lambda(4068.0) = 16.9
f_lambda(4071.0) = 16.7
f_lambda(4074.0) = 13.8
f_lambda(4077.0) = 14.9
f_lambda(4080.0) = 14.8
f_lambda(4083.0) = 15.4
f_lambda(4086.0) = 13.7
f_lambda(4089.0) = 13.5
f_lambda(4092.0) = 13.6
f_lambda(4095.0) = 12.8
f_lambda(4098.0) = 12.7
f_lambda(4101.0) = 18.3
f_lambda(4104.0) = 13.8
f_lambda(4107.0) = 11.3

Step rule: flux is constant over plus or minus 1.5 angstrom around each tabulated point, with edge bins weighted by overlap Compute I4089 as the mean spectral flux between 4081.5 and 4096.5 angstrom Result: 13.8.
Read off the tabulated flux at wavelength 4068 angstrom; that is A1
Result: 16.9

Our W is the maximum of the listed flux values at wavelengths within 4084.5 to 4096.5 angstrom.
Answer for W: 13.7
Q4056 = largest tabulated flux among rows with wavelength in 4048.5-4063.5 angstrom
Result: 16.8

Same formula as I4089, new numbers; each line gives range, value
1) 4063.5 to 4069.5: 15.4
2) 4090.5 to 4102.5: 14.3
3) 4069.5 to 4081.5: 15.1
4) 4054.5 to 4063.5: 15.5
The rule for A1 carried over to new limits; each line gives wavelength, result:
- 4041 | 15.5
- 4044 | 15.6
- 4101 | 18.3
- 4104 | 13.8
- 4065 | 14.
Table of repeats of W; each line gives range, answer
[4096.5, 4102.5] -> 18.3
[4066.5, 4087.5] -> 16.9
